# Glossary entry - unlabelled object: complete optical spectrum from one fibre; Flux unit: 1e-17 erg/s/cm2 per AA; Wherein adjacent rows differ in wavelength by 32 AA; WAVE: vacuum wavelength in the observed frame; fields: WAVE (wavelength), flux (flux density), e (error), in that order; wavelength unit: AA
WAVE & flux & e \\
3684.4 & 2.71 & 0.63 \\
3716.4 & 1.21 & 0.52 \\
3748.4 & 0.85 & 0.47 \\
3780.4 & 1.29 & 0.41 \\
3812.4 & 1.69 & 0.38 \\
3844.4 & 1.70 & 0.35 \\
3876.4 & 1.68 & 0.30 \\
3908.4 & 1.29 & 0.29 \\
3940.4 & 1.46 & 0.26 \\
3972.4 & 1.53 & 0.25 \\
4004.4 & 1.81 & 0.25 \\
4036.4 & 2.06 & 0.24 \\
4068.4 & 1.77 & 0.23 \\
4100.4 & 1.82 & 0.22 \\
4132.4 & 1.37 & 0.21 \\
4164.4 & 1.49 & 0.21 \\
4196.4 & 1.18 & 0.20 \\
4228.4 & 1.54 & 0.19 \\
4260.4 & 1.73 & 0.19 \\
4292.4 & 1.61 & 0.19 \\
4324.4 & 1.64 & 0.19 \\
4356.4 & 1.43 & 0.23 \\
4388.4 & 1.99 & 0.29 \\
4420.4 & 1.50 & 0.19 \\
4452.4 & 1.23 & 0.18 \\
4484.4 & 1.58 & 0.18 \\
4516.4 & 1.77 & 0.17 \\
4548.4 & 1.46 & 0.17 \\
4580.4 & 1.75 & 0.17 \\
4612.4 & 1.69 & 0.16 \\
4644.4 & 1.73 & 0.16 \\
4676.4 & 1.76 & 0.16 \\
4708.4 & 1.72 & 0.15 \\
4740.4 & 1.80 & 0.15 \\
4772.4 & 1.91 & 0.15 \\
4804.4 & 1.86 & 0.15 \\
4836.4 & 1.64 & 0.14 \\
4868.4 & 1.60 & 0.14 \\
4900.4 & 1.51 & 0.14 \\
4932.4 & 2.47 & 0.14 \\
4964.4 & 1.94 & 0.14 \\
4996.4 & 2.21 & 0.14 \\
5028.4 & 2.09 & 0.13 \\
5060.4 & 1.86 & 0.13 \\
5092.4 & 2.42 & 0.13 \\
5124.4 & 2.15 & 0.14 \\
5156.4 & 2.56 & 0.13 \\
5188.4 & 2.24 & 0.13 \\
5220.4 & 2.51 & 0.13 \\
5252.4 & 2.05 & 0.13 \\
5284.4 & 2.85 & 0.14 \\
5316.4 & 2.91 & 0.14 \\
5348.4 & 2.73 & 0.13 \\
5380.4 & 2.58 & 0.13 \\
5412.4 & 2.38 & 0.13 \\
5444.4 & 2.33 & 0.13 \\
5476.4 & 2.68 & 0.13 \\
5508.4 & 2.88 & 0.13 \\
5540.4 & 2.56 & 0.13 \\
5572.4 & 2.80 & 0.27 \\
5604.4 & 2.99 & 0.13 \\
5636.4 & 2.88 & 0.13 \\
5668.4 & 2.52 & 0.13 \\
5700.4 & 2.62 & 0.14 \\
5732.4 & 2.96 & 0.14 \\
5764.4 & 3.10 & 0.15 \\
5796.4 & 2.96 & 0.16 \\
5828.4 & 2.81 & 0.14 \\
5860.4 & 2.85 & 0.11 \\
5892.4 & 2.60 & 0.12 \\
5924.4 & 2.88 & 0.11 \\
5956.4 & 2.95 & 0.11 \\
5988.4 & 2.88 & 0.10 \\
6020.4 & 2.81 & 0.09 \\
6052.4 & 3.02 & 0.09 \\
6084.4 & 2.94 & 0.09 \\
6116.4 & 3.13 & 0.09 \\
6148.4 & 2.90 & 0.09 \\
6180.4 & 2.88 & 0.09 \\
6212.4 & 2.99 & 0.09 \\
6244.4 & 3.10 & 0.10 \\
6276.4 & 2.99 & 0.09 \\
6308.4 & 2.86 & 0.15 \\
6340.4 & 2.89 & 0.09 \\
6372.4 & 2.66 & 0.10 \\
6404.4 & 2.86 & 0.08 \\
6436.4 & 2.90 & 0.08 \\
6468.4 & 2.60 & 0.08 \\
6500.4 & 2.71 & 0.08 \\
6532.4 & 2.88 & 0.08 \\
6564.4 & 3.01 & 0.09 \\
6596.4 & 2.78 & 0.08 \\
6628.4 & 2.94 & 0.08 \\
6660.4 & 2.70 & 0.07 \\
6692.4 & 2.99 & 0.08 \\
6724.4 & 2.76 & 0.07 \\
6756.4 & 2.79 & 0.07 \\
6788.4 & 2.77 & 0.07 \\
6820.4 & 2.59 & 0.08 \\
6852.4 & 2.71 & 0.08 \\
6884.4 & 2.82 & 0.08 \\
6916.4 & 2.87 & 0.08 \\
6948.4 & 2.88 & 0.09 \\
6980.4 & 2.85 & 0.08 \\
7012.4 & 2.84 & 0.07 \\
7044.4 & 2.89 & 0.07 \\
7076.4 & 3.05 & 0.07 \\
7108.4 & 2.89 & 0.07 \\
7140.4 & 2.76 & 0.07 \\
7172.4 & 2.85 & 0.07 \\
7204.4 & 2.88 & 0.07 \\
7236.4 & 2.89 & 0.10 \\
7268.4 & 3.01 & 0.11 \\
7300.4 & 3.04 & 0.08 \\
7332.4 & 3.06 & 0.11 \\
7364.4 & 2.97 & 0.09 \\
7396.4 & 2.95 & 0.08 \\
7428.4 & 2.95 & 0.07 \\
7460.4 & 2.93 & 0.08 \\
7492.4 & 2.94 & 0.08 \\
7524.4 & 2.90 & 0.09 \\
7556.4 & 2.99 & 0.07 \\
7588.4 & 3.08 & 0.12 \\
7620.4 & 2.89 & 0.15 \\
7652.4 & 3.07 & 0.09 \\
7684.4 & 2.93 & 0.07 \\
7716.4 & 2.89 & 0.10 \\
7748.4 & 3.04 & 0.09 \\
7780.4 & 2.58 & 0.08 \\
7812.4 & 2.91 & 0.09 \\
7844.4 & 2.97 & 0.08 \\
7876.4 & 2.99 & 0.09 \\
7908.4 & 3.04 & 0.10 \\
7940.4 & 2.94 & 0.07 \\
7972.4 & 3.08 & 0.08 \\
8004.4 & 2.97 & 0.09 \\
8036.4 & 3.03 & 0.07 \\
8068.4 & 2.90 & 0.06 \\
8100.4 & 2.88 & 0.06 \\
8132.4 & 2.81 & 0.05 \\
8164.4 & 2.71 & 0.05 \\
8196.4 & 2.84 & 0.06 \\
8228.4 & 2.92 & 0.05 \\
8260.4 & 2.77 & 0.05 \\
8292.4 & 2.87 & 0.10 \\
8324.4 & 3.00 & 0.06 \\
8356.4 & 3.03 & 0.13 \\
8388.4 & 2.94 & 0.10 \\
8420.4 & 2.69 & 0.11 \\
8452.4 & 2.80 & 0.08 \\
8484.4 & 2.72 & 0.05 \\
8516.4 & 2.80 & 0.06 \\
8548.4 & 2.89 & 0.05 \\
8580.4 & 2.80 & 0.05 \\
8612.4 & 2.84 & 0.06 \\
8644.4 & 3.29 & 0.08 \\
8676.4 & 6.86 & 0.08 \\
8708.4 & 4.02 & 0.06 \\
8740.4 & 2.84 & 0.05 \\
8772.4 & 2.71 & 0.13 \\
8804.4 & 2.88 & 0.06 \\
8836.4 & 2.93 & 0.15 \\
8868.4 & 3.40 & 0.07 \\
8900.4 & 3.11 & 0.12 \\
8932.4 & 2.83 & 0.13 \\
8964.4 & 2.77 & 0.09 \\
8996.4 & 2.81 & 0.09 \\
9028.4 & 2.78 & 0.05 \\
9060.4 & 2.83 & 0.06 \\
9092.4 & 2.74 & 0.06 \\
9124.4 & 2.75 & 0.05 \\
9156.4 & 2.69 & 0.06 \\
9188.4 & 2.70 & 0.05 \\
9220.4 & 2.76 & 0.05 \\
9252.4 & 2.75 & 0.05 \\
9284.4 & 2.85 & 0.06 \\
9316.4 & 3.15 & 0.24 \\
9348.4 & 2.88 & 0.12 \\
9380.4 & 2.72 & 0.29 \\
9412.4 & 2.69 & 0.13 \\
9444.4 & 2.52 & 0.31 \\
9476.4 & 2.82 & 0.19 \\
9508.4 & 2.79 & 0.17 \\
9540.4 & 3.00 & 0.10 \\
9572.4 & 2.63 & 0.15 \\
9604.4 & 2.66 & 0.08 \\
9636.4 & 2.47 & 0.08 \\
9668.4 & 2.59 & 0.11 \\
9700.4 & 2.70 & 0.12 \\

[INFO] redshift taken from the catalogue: 0.320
